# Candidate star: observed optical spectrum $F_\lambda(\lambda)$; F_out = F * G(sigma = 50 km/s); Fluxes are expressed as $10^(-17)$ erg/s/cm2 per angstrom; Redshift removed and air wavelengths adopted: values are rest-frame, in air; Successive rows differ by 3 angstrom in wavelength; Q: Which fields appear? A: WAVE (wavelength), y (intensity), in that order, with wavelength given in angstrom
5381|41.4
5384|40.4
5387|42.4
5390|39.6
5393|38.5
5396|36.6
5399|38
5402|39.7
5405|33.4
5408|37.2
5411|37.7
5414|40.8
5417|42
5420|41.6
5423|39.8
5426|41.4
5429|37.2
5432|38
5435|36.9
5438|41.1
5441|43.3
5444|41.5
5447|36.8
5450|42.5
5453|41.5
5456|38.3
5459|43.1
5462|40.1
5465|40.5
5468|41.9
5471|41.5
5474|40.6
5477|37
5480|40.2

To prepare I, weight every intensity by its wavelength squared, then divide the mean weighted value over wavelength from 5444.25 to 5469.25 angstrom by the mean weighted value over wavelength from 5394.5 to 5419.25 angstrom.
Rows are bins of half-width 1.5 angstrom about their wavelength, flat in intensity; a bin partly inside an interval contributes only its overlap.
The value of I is 1.08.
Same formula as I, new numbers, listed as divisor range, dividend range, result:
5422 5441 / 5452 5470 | 1.05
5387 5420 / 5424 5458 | 1.05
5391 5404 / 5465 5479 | 1.09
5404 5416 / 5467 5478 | 1.10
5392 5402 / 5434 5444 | 1.09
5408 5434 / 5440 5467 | 1.04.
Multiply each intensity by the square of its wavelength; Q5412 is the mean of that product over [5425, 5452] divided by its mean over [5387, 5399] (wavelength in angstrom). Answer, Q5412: 1.05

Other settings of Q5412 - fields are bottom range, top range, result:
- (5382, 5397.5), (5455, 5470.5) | 1.06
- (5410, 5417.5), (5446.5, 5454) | 1.03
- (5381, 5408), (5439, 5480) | 1.08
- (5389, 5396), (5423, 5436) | 1.02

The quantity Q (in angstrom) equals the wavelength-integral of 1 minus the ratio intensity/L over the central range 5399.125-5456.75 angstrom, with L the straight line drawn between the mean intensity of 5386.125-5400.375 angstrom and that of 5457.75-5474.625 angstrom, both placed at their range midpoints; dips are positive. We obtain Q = 0.8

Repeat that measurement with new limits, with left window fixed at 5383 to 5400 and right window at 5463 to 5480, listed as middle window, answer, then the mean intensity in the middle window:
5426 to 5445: 0.0 angstrom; 39.8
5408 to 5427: -0.3 angstrom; 40.3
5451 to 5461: -0.2 angstrom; 41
